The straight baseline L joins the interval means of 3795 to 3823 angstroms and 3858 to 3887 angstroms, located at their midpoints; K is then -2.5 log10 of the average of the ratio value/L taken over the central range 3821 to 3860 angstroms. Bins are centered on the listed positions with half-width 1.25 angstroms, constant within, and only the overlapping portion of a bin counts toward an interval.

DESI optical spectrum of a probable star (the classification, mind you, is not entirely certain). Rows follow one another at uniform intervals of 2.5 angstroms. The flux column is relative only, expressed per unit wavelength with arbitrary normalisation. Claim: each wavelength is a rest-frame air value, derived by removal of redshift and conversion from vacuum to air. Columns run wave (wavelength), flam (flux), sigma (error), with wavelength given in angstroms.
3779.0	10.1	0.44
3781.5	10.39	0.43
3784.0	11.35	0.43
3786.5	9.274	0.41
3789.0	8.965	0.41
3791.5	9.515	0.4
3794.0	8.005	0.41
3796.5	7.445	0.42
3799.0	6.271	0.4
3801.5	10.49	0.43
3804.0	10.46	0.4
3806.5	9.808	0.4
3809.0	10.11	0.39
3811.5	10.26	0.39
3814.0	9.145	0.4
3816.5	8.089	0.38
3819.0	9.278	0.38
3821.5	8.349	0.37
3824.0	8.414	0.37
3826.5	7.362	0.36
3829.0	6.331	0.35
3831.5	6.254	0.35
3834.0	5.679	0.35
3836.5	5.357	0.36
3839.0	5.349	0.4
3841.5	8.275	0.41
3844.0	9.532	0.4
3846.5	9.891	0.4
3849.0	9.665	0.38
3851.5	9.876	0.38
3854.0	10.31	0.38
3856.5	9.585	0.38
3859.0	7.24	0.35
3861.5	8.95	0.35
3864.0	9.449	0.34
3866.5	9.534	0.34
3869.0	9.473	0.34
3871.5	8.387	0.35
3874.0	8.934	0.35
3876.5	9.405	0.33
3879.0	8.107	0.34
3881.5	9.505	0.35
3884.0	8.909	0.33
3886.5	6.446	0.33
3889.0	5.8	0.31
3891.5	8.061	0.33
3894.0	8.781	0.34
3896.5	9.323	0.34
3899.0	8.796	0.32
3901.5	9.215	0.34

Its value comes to 0.121 mag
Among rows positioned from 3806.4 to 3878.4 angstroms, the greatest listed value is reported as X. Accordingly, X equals 10.31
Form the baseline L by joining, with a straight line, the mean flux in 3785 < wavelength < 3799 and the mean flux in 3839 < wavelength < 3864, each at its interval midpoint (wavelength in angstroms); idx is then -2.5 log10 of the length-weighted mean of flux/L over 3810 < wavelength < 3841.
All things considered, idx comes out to 0.17 mag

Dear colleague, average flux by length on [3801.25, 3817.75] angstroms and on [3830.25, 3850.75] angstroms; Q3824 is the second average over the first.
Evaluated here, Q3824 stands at 0.8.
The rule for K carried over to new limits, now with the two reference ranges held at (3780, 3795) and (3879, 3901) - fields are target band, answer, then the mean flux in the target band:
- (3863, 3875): -0.078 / 9.15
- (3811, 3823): 0.034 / 8.93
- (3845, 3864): -0.078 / 9.37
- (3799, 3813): -0.055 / 9.85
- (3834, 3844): 0.319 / 6.65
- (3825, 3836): 0.378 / 6.38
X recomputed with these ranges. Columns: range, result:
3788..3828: 10.49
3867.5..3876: 9.473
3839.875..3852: 9.891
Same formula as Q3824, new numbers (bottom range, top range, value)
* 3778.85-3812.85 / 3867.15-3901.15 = 0.90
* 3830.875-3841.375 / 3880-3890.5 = 1.30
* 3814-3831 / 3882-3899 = 1.01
